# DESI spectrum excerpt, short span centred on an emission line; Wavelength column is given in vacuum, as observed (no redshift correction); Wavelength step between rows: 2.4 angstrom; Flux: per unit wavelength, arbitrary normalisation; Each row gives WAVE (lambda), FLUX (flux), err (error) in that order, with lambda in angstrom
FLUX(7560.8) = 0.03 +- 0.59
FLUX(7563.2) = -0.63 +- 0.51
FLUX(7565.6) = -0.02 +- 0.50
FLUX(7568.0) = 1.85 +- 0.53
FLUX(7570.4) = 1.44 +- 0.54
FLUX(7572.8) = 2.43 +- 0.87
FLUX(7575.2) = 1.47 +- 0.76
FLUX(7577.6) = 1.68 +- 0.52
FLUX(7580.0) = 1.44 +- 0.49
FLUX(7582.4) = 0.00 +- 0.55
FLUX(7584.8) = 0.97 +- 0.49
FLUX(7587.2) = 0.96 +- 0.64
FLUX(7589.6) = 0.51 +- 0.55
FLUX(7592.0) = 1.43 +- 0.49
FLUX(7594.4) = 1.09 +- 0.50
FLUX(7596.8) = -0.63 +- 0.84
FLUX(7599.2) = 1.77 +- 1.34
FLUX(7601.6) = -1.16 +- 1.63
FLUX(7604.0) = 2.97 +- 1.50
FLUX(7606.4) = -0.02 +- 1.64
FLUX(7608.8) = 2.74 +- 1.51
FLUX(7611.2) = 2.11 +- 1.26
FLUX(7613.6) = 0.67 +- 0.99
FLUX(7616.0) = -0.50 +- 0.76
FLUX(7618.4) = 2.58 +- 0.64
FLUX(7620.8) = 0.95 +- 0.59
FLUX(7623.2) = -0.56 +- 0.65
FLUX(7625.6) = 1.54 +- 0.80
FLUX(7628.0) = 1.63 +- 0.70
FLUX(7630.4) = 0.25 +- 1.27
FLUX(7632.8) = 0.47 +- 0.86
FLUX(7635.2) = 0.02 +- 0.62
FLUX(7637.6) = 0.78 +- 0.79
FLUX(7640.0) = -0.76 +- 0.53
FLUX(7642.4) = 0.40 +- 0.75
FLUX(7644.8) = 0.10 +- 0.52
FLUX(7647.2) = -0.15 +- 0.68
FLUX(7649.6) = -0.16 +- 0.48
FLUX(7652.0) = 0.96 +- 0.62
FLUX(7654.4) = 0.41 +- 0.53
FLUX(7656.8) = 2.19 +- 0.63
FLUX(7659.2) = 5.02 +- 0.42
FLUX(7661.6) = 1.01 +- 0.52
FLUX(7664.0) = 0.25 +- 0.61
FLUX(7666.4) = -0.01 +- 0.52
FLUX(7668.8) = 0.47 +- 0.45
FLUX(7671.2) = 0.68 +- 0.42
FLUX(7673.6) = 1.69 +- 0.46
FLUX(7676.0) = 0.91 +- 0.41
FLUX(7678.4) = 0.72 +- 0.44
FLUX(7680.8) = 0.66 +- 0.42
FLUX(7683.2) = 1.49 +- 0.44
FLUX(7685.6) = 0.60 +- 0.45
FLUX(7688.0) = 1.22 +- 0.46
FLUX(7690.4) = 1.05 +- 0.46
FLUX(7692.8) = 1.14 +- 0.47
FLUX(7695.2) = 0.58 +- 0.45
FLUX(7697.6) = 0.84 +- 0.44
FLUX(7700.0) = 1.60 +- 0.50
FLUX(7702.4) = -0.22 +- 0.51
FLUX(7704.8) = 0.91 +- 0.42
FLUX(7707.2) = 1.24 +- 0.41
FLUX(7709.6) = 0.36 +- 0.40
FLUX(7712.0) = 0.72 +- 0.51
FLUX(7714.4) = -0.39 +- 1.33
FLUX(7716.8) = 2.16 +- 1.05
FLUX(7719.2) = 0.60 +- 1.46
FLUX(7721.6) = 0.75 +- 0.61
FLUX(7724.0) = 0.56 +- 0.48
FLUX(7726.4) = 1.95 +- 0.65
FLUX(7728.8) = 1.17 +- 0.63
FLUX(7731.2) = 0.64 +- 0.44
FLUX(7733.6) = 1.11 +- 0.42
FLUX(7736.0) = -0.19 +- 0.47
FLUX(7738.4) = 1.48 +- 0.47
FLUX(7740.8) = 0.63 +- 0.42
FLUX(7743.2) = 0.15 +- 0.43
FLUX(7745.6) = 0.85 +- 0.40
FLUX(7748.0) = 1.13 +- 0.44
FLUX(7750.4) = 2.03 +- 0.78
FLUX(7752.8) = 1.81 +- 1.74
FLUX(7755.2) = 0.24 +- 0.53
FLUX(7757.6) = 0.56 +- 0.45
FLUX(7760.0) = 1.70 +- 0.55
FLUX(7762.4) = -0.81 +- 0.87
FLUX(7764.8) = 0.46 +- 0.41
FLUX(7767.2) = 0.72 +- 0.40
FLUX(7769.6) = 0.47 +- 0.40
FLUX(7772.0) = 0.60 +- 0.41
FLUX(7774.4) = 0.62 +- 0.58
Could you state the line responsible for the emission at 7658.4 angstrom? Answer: H-gamma 4340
